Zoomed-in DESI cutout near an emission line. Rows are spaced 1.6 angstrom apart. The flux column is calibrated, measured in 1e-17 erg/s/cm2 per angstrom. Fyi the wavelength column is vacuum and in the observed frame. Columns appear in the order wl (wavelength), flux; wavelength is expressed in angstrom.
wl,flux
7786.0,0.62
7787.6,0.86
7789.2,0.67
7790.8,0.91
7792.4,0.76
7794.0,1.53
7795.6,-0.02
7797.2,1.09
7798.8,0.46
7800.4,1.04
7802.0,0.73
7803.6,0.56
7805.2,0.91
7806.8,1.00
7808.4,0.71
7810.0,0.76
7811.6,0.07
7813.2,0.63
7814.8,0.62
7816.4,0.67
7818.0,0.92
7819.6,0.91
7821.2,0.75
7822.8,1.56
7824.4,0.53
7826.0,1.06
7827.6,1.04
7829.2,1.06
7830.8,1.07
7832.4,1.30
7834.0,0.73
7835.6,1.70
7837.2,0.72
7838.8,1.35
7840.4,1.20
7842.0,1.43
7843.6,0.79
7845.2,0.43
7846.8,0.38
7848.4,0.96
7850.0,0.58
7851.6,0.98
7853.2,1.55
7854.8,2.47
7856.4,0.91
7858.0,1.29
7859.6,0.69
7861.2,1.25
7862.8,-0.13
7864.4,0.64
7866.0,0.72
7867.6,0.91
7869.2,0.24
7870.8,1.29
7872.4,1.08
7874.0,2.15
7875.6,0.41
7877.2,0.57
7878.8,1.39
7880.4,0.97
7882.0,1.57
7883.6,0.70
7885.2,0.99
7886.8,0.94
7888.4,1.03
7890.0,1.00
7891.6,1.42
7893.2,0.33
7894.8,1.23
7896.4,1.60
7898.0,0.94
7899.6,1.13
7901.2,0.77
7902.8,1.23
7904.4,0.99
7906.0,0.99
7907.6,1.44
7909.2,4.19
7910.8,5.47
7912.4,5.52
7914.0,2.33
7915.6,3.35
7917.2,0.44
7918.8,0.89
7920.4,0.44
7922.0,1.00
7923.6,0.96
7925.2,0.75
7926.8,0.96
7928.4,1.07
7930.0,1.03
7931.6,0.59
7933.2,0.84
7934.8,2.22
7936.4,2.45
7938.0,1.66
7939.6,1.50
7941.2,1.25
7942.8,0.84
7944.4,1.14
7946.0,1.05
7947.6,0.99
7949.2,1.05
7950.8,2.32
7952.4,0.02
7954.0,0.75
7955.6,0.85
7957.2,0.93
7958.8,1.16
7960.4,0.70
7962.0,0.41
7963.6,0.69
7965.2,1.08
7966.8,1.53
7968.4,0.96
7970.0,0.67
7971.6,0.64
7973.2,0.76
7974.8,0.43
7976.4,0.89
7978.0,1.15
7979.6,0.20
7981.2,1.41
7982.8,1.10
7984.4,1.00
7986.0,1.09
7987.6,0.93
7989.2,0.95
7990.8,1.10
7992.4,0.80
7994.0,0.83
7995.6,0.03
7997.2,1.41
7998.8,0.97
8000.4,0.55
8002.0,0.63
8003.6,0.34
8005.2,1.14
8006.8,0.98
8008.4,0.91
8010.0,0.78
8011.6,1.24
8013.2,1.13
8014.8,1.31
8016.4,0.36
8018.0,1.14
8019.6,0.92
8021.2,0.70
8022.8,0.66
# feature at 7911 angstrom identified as H-alpha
